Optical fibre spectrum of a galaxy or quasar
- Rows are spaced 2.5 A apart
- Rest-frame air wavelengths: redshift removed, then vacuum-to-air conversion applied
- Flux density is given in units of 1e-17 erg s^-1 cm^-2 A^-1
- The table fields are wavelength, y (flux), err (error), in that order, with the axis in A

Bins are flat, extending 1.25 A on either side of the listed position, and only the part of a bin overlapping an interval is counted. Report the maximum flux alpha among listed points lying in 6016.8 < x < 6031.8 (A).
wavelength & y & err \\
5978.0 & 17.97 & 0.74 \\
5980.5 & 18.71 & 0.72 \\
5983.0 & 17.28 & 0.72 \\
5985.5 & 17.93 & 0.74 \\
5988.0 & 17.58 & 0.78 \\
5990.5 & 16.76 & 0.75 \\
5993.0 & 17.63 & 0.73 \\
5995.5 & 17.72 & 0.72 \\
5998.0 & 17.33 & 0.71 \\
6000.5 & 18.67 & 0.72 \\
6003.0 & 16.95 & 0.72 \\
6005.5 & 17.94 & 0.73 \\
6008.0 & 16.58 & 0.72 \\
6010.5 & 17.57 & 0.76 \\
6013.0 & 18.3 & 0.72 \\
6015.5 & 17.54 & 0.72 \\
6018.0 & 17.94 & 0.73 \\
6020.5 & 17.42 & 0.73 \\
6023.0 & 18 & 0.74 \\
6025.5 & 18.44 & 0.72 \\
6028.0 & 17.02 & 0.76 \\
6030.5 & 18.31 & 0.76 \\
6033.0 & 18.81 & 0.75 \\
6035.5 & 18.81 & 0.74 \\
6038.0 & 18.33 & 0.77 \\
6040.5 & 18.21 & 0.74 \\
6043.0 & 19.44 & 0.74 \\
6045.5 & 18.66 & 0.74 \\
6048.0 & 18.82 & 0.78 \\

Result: 18.44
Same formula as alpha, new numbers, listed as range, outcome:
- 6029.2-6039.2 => 18.81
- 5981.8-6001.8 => 18.67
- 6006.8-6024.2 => 18.3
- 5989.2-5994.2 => 17.63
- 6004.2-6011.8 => 17.94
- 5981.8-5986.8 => 17.93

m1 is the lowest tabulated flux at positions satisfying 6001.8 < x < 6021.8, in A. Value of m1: 16.58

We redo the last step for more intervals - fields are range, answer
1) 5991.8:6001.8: 17.33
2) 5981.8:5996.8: 16.76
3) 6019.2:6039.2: 17.02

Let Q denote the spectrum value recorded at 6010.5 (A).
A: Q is 17.57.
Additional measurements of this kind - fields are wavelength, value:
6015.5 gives 17.54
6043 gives 19.44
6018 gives 17.94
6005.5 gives 17.94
